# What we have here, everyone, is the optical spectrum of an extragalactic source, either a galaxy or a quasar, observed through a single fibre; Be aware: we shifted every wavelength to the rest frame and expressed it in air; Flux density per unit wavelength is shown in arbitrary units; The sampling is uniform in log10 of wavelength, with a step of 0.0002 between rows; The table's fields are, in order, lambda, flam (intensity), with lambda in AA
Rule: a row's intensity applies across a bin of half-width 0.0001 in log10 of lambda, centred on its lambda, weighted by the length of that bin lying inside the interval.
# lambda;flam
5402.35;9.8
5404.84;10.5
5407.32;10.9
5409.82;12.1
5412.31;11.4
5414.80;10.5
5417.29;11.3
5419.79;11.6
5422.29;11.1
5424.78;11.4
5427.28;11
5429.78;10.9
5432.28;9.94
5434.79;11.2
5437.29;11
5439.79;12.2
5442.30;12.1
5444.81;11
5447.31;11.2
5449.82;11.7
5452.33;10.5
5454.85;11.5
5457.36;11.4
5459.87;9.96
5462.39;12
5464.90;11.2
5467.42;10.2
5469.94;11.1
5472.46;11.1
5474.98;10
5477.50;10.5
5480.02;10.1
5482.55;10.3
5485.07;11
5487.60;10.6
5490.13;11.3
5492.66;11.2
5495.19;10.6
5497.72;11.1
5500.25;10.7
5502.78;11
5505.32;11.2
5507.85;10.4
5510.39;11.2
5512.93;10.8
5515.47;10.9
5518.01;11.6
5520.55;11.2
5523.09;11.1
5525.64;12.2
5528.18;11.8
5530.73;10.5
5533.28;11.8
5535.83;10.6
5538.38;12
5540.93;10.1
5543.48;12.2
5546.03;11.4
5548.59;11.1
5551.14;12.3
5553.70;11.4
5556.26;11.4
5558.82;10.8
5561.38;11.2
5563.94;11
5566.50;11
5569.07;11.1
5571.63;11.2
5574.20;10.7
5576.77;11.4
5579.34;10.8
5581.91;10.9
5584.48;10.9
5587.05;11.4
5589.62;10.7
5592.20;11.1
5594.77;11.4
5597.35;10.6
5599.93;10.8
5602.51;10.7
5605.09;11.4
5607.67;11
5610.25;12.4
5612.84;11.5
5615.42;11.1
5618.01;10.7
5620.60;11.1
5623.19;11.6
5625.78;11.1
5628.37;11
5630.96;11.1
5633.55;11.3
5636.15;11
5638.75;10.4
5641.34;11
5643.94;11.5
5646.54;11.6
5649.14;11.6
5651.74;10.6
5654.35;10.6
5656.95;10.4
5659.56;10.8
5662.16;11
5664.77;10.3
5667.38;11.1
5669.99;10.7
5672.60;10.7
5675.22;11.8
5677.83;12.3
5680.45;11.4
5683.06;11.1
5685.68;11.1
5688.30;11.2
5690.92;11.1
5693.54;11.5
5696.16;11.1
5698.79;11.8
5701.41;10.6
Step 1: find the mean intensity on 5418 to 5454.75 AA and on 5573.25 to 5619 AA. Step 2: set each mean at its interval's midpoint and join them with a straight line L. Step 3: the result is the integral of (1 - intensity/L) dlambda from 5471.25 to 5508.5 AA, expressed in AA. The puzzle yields 1.4 AA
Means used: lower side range 11.2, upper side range 11.1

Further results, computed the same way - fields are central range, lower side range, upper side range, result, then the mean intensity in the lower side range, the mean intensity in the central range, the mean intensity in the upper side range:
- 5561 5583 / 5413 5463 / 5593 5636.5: 0.3 AA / 11.2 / 11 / 11.2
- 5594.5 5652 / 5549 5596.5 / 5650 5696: -0.3 AA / 11.1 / 11.2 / 11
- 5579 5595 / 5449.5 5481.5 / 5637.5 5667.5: -0.2 AA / 10.8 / 11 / 10.9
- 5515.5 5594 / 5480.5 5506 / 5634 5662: -2.3 AA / 10.9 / 11.2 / 11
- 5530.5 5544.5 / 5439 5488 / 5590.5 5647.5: -0.2 AA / 11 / 11.2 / 11.1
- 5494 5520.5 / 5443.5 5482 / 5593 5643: 0.0 AA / 10.9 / 11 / 11.1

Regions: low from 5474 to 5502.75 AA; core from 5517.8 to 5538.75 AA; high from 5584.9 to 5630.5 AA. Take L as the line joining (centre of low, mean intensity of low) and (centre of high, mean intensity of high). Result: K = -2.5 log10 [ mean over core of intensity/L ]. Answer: -0.053 mag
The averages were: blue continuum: 10.7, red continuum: 11.1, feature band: 11.4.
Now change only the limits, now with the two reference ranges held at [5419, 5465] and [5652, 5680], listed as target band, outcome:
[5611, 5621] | -0.01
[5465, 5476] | 0.05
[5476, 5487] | 0.07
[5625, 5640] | 0.00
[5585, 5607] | 0.00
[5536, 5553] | -0.03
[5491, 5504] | 0.02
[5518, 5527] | -0.04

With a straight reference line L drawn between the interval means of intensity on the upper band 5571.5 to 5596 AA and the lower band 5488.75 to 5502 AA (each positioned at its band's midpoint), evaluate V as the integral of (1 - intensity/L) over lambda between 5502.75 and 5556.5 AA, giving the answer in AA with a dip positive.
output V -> -1.38 AA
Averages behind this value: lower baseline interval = 11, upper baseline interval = 11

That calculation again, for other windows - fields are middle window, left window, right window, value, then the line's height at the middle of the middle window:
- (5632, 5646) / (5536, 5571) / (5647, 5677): -0.1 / 11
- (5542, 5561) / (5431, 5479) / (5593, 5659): -0.7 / 11.1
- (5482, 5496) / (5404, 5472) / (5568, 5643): 0.3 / 11.1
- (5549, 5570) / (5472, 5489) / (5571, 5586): -0.7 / 10.9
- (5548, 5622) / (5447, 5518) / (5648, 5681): -1.2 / 11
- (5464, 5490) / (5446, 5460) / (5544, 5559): 1.4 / 11.2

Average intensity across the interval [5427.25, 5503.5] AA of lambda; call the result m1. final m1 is 11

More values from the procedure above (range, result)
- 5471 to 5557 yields 11.1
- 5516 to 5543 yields 11.3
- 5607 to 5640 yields 11.2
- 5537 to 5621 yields 11.2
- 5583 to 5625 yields 11.1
